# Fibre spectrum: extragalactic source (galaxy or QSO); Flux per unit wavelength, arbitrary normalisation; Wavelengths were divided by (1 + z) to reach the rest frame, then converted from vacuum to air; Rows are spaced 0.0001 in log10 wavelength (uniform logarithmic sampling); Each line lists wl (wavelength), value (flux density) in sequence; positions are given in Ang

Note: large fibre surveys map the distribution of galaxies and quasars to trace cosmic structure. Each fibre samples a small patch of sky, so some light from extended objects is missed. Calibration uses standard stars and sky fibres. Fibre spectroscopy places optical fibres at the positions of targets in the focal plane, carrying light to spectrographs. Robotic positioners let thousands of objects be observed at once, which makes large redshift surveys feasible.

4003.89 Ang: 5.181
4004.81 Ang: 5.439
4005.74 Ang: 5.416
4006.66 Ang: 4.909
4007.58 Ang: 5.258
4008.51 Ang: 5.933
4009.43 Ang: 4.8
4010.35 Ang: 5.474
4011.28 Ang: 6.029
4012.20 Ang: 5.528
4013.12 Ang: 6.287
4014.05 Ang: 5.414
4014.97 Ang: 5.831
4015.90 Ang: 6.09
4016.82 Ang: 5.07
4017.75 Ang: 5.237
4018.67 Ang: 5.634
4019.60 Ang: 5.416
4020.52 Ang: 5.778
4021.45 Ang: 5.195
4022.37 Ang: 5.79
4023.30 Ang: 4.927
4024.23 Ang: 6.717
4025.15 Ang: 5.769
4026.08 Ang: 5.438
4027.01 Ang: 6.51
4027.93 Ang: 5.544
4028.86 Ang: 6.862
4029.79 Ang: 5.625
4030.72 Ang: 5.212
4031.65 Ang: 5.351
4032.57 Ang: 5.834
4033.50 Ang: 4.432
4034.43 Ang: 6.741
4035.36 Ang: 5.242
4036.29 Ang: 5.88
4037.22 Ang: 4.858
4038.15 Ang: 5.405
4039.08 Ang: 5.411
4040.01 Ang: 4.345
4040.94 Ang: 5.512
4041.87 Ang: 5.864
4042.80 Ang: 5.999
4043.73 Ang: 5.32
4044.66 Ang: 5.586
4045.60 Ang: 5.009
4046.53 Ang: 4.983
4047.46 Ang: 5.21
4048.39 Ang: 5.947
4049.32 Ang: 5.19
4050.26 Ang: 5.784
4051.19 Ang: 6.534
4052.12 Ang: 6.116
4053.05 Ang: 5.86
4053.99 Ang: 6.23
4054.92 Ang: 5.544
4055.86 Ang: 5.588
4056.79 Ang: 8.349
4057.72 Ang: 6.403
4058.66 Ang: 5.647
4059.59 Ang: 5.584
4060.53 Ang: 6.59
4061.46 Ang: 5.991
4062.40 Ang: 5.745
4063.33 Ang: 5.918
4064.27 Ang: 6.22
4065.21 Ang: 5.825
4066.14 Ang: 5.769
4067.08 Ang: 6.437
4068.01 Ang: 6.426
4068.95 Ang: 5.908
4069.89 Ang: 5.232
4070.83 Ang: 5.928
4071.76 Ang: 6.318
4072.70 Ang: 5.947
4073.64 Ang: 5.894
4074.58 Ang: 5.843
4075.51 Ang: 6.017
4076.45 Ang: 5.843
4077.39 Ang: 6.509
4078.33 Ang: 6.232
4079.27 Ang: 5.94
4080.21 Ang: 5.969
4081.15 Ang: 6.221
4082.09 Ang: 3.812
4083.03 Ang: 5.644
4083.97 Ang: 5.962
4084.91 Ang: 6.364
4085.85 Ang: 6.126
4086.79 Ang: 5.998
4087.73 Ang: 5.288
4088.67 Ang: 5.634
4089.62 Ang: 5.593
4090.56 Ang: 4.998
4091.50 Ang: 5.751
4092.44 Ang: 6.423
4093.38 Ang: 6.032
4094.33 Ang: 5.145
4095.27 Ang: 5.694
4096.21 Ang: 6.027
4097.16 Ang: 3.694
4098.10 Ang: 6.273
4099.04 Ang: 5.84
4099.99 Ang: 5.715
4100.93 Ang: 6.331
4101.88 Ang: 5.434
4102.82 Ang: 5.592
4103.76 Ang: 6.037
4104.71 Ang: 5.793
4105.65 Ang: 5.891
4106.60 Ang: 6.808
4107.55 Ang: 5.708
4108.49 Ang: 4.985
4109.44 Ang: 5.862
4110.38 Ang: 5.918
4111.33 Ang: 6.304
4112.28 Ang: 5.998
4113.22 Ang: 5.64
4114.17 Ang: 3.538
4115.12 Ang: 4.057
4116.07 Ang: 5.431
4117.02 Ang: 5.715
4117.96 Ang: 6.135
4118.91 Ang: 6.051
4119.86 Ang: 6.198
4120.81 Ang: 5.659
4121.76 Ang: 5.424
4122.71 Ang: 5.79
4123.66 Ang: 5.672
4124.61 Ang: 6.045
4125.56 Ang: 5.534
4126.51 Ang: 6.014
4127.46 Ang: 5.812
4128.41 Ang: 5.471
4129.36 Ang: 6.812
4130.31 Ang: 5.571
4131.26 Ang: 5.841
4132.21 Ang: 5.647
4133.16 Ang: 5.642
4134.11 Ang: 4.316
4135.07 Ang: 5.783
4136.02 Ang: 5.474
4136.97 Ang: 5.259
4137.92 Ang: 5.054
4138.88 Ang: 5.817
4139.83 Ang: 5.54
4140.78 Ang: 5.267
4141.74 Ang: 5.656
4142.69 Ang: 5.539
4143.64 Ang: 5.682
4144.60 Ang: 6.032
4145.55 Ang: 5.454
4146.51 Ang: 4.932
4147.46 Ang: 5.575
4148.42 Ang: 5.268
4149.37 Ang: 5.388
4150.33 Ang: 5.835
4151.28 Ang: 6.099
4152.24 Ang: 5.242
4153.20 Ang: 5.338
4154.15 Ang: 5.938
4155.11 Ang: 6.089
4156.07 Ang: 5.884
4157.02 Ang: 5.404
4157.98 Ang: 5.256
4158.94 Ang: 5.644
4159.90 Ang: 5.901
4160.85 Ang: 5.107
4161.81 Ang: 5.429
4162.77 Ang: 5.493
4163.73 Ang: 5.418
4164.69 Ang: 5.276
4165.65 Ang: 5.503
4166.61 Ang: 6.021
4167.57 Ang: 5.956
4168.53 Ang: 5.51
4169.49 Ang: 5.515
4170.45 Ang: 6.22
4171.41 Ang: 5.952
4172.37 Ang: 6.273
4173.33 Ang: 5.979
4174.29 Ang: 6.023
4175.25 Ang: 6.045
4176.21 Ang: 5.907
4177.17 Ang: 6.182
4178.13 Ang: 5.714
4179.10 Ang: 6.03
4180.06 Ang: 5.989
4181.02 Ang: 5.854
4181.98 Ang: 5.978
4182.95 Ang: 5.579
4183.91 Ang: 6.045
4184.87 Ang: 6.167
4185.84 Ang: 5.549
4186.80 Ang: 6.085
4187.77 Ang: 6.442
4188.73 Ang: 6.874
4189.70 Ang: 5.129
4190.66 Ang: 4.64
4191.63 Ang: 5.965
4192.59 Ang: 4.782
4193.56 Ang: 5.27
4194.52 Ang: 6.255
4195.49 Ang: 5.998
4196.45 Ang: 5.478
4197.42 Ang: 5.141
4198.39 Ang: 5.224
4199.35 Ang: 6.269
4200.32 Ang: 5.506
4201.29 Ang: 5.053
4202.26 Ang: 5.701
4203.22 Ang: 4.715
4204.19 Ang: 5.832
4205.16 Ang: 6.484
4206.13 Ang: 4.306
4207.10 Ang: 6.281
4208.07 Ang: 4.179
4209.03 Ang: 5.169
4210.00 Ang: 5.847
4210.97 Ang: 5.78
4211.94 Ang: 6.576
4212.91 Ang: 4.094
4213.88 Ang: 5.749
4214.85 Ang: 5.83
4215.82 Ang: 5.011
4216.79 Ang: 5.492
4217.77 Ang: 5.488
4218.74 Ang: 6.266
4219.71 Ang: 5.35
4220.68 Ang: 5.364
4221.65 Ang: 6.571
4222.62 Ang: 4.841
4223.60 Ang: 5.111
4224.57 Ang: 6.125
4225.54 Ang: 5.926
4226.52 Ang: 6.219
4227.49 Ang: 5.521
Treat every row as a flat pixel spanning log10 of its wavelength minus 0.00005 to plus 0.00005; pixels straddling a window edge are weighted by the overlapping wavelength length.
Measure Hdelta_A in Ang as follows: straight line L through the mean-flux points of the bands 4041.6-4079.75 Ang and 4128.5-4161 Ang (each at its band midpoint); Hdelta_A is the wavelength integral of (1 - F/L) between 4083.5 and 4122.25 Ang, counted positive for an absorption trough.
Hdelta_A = 0.5 Ang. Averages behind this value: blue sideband 5.93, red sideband 5.57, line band 5.68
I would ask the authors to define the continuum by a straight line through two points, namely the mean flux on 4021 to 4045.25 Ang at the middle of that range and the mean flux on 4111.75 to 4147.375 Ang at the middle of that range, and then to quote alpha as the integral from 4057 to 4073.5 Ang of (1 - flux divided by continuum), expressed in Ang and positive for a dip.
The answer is -1.3 Ang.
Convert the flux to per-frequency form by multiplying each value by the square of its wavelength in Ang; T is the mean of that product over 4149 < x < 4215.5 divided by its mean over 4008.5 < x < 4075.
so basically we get 1.06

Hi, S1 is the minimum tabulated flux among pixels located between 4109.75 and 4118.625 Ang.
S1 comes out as 3.538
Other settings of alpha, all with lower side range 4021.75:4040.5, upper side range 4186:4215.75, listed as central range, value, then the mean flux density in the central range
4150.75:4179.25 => -0.95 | 5.74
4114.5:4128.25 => -0.21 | 5.65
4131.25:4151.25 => 0.29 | 5.48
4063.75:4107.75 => -2.01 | 5.83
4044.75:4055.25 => -0.16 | 5.67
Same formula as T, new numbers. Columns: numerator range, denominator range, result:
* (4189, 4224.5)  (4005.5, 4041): 1.08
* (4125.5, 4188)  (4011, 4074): 1.05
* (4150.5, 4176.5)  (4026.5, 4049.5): 1.10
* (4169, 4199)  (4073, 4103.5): 1.06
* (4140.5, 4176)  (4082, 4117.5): 1.03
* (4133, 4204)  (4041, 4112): 1.01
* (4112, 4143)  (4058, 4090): 0.97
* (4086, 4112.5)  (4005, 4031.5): 1.06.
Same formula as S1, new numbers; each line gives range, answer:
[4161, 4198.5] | 4.64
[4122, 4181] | 4.316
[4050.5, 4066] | 5.544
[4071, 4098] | 3.694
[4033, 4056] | 4.345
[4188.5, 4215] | 4.094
